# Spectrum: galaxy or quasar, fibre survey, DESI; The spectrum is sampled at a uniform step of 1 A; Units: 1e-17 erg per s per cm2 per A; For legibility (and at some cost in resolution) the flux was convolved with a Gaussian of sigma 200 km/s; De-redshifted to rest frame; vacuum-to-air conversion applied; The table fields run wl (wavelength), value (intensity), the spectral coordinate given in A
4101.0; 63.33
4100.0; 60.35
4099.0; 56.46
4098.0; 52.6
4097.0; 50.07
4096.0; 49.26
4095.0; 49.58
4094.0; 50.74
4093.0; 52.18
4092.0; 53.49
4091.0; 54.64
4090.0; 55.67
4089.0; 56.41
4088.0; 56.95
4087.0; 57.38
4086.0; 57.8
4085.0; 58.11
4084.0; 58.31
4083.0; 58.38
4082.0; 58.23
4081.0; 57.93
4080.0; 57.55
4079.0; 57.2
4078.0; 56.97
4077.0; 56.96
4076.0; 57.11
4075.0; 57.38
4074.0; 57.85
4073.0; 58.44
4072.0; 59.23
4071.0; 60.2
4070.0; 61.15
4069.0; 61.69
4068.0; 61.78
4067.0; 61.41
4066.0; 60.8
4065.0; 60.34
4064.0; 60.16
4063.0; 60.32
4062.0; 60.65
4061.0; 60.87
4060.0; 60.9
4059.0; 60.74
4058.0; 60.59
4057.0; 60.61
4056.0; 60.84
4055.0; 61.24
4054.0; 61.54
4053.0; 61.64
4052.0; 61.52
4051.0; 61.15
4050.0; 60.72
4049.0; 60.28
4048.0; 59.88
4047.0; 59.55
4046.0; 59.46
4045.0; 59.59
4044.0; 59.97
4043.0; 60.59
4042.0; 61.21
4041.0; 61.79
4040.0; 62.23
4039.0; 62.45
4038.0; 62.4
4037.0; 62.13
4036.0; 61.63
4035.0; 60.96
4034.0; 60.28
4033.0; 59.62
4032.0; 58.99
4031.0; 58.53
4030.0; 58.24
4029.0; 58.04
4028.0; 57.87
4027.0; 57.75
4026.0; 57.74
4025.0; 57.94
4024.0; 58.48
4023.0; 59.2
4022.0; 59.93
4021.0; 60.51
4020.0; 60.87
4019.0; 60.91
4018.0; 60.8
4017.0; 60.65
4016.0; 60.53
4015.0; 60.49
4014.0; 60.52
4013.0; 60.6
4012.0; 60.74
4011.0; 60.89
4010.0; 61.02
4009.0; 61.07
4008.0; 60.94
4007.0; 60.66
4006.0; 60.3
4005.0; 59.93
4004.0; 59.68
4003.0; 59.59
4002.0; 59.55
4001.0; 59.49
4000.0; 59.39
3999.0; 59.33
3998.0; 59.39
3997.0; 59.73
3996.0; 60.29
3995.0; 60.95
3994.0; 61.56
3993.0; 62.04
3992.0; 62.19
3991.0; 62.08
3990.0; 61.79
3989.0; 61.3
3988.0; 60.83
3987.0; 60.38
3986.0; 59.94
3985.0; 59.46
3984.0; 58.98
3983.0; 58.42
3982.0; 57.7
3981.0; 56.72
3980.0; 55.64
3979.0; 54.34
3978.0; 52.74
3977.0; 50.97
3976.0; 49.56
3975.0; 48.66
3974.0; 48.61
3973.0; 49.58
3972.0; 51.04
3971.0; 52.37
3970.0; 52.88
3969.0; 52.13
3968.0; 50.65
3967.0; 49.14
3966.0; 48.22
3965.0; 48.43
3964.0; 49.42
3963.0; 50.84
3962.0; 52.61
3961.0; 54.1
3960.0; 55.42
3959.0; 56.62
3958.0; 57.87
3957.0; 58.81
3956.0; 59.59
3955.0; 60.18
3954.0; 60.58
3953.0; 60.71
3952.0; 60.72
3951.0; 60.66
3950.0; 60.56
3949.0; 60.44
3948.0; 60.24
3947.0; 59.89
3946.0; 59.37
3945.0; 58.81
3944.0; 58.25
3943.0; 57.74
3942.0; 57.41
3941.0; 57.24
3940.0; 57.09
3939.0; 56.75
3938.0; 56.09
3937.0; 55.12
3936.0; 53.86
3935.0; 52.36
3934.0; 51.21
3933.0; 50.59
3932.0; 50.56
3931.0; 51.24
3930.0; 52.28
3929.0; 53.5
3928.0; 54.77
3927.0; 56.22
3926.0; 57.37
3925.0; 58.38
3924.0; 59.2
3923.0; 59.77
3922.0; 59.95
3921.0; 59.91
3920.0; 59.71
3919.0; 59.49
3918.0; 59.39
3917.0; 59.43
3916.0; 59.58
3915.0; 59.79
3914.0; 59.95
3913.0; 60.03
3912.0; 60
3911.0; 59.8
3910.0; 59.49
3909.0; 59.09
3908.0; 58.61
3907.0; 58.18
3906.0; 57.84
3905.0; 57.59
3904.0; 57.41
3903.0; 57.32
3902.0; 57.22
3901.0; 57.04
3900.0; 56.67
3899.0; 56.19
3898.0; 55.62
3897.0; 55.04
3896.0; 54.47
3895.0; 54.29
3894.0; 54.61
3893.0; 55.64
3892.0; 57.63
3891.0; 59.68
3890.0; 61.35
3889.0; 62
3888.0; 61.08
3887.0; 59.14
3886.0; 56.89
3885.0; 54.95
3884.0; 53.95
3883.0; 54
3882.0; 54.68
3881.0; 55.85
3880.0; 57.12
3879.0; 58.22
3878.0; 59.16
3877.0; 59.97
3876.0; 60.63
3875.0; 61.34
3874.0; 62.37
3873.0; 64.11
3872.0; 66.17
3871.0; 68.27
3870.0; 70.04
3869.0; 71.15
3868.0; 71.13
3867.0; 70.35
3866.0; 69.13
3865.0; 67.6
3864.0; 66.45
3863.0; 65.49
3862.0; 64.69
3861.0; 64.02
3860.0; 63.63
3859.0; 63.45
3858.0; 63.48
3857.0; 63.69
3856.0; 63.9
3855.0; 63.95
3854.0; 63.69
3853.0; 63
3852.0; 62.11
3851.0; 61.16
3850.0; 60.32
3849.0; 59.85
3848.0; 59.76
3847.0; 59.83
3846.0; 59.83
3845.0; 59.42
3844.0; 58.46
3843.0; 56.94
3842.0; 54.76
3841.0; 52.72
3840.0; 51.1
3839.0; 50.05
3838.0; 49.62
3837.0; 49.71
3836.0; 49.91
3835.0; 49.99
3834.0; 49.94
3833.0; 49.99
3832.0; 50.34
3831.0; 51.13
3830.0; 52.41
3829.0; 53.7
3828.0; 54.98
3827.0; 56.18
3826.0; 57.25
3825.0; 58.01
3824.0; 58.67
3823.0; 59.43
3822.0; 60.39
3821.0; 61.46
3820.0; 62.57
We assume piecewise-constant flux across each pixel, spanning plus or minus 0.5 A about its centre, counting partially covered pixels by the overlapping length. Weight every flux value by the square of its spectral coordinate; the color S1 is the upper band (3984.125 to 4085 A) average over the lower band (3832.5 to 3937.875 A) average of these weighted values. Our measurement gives 1.10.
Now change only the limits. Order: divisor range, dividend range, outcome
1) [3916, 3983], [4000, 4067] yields 1.13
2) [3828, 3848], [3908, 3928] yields 1.16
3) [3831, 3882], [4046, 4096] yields 1.08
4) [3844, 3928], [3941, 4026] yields 1.01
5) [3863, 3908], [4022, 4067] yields 1.09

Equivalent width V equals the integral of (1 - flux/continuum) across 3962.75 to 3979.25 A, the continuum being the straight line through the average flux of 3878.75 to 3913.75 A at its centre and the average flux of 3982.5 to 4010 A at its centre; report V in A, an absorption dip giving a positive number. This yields 2.5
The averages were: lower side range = 57.4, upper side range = 60.4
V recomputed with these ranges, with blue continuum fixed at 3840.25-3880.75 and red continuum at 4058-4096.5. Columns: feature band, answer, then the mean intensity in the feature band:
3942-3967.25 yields 1.5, 56.9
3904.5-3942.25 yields 2.6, 57.1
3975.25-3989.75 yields 0.7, 56.9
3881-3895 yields 1.1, 57.2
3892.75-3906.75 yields 1.3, 56.3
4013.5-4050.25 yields -0.8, 60.1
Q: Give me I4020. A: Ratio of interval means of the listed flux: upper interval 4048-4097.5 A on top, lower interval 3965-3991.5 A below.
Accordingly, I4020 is 1.07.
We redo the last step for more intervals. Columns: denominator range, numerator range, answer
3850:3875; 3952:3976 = 0.82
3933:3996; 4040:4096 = 1.05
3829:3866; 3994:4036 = 1.03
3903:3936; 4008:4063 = 1.05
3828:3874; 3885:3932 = 0.96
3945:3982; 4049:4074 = 1.11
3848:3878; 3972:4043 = 0.92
